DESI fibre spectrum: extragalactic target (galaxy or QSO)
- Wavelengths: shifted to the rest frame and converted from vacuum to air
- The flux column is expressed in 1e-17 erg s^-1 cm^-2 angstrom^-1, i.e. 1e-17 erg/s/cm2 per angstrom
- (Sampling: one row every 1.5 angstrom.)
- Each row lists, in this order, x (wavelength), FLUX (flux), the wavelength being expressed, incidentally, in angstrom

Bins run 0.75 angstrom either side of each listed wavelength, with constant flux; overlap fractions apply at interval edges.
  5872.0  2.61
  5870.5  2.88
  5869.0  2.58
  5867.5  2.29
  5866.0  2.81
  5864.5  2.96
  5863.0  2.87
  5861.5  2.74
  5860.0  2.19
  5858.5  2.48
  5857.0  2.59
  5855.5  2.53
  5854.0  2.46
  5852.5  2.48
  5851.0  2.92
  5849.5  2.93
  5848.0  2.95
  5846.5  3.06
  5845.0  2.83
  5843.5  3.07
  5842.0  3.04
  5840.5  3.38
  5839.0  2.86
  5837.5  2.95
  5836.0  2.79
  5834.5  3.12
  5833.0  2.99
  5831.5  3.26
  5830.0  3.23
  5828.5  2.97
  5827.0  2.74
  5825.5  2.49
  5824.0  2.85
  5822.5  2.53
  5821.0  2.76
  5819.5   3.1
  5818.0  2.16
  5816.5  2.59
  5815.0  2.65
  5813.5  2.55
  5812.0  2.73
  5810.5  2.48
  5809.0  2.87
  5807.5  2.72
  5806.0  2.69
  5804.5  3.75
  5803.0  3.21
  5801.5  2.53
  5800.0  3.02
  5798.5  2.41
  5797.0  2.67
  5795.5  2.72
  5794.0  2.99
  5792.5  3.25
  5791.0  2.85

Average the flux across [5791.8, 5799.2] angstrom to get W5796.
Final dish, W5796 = 2.81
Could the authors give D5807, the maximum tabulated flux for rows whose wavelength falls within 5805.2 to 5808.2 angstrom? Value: 2.72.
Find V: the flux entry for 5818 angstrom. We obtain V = 2.16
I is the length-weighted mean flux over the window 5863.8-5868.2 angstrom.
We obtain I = 2.69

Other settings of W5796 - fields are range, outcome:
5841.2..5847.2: 3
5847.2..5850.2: 2.94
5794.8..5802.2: 2.67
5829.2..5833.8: 3.16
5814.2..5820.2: 2.62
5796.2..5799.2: 2.55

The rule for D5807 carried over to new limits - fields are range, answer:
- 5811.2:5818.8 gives 2.73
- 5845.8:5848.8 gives 3.06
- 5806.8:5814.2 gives 2.87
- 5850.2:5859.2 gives 2.92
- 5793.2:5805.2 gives 3.75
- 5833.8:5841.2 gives 3.38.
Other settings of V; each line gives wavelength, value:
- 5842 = 3.04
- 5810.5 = 2.48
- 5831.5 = 3.26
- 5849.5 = 2.93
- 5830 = 3.23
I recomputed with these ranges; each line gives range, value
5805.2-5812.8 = 2.7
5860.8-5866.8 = 2.84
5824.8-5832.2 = 2.94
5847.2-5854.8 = 2.75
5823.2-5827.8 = 2.69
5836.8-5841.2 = 3.06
